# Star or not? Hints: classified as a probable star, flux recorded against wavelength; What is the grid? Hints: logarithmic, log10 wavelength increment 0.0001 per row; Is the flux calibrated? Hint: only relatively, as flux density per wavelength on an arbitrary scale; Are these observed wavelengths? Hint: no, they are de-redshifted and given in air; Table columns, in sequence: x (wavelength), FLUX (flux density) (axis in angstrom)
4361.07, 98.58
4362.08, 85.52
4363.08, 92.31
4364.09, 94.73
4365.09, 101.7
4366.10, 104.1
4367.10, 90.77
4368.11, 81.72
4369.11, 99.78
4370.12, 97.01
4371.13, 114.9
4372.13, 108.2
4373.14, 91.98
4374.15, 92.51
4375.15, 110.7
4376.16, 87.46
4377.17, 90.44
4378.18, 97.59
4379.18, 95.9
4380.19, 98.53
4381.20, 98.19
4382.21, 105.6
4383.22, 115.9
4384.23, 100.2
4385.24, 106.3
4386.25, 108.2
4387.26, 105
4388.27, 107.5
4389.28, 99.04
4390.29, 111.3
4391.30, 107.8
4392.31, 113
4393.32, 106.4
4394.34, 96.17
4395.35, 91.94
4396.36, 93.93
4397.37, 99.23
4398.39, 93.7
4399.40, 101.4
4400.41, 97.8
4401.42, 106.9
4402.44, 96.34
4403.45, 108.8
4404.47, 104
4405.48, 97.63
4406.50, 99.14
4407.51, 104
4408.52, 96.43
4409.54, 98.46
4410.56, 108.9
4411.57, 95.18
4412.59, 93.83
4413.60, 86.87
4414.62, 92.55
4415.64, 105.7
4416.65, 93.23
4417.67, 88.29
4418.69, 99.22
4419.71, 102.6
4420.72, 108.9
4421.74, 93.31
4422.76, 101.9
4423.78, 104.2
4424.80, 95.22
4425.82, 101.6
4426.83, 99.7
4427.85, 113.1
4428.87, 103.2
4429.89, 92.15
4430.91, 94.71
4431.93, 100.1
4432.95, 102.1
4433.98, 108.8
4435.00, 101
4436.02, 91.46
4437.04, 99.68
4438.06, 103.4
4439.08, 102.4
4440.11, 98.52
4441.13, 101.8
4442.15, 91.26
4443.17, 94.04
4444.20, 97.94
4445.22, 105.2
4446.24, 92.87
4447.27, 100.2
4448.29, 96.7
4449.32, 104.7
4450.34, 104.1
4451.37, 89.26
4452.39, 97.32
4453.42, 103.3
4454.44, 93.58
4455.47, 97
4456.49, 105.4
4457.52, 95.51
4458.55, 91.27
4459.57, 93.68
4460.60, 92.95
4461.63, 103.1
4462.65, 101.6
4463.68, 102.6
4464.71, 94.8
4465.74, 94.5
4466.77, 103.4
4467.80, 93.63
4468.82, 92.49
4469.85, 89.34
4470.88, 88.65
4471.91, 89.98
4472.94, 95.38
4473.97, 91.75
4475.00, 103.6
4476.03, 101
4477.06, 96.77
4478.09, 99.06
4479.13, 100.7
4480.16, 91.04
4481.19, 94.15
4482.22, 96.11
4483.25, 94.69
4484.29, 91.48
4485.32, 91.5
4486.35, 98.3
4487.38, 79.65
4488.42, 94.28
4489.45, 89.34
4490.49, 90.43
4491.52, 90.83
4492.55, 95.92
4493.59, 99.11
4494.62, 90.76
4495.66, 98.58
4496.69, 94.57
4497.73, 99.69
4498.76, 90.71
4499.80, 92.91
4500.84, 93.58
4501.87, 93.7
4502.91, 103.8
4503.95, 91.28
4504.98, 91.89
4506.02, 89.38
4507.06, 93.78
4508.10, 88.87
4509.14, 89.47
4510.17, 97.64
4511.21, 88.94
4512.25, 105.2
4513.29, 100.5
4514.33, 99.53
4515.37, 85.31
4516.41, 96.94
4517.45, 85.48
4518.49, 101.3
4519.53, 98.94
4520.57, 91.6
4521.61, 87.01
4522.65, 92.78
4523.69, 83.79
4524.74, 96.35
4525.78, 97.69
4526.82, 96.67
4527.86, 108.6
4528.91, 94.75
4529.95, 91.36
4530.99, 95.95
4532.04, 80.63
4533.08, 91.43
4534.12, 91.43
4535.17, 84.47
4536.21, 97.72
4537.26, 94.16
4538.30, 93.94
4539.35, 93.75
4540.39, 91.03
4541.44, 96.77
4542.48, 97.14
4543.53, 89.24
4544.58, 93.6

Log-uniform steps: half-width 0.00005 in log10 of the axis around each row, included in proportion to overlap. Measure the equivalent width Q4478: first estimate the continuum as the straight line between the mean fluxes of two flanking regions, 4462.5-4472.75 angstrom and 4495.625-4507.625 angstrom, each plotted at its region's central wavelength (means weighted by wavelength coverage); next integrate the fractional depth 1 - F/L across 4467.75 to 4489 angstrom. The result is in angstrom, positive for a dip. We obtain 0.2 angstrom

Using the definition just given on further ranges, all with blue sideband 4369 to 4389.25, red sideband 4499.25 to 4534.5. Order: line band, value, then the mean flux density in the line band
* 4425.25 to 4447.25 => -0.3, 99.8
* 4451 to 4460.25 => 0.1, 96.4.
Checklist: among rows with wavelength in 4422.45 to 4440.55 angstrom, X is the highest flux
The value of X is 113.1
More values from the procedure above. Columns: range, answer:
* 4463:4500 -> 103.6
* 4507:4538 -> 108.6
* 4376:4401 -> 115.9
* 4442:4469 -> 105.4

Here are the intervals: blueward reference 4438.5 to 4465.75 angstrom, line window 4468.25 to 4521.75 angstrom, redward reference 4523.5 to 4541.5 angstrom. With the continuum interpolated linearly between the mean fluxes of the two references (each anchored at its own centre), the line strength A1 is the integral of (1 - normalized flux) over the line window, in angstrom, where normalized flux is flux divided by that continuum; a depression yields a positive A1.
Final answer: 0.9 angstrom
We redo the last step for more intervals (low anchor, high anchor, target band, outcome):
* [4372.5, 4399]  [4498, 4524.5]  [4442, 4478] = -0.1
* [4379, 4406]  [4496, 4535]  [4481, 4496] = 0.4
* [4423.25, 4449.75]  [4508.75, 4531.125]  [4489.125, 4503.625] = 0.2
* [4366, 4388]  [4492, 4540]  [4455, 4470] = -0.1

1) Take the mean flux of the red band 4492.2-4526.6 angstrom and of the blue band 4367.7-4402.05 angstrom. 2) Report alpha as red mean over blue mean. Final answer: 0.93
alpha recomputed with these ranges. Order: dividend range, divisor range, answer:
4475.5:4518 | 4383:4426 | 0.93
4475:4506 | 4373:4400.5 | 0.93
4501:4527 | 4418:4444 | 0.94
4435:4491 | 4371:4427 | 0.96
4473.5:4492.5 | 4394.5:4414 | 0.95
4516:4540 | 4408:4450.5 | 0.94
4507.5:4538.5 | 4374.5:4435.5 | 0.93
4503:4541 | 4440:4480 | 0.96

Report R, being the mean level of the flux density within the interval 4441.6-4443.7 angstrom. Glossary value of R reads 92.8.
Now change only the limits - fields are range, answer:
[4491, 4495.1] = 94.4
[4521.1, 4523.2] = 89.9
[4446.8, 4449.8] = 100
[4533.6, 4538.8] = 92.3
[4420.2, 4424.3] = 102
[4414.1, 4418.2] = 94.8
